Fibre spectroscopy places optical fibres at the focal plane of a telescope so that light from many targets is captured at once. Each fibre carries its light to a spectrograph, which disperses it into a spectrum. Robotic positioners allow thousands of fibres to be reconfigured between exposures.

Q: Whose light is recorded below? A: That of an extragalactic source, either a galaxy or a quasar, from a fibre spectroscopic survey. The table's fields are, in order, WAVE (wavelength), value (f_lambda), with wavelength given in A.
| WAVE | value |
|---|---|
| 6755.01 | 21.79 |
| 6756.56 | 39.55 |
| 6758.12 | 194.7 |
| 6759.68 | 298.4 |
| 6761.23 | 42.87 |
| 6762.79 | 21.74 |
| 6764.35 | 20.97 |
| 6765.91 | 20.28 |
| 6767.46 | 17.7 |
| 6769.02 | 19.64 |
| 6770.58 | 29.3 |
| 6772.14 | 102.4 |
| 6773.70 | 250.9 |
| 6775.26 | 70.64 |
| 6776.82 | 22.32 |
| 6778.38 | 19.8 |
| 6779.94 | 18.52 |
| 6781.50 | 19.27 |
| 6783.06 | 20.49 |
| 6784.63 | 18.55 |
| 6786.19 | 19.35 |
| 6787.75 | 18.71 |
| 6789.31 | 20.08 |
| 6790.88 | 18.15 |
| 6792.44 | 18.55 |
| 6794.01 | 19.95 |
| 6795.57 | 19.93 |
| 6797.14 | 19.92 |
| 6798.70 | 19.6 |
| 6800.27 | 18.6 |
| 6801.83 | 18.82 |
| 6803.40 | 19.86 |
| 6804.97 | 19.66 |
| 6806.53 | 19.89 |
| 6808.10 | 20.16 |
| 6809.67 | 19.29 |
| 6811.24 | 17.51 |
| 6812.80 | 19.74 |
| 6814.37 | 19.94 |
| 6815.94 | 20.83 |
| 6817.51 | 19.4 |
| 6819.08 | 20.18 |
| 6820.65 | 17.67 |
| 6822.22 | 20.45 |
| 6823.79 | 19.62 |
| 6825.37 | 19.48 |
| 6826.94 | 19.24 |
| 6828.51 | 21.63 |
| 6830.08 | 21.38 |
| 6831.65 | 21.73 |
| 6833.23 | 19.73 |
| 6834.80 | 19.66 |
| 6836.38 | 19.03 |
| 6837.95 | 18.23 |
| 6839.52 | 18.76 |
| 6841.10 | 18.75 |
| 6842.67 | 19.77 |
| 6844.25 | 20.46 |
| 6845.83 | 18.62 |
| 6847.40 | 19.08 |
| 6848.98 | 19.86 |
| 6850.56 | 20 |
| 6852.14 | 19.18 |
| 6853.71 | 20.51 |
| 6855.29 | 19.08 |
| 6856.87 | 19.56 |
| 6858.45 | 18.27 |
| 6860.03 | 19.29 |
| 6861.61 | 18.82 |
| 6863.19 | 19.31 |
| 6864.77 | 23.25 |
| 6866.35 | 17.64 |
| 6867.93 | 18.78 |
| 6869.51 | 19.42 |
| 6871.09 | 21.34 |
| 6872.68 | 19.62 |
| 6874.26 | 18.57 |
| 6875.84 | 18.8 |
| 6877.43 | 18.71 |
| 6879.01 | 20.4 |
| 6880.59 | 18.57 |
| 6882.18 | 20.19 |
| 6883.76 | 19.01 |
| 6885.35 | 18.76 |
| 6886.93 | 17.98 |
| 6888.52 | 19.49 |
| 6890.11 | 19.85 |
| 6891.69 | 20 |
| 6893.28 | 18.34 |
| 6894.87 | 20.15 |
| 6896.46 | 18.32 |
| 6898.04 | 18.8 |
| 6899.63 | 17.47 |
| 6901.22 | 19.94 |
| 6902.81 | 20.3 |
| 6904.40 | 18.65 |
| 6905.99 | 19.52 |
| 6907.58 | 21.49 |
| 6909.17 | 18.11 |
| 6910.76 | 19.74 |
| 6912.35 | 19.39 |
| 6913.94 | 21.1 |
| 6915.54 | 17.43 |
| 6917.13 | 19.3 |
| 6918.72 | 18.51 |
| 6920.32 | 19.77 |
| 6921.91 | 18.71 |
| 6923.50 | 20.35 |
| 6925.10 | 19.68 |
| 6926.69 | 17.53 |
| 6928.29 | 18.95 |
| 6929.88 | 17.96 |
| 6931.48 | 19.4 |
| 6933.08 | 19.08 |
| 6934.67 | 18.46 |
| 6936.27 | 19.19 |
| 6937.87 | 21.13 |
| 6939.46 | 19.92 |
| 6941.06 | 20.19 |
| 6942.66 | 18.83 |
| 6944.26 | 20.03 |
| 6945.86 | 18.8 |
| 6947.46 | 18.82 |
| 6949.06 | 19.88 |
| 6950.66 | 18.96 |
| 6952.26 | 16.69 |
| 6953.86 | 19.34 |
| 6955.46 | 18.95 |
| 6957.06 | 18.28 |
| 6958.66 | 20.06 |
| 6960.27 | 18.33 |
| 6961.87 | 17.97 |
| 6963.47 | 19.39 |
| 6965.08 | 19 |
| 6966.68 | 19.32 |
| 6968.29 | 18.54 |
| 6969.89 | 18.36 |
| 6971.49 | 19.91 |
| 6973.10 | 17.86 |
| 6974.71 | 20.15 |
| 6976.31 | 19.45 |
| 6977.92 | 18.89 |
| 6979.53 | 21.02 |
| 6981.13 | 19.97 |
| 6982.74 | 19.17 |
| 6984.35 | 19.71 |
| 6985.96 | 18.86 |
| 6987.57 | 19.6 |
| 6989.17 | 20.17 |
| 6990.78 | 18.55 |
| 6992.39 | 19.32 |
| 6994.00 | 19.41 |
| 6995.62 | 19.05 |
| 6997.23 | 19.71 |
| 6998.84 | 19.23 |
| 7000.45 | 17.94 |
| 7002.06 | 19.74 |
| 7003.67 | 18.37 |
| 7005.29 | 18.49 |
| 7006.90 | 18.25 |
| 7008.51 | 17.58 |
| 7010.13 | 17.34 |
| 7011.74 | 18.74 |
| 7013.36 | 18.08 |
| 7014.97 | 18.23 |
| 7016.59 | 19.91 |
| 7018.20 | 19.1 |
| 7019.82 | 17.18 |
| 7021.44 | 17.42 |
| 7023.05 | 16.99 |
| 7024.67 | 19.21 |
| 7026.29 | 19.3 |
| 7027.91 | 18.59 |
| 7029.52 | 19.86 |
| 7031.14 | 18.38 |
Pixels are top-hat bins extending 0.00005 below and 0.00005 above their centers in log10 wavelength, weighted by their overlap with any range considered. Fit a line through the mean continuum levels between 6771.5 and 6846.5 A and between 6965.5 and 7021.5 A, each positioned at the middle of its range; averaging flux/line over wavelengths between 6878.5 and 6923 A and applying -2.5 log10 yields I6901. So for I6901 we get 0.192 mag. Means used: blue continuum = 27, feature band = 19.3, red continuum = 19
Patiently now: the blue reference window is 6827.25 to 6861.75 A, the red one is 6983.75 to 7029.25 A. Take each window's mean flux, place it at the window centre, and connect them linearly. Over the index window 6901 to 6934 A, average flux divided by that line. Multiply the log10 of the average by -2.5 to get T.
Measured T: 0.00 mag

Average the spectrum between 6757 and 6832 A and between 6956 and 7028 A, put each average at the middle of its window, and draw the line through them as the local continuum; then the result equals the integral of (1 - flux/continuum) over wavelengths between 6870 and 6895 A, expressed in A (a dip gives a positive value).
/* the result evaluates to 8.43 A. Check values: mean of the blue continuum 37.5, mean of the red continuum 18.9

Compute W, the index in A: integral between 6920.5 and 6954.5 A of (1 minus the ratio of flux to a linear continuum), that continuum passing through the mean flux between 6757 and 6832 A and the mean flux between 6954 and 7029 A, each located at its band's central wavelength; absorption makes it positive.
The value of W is 6.8 A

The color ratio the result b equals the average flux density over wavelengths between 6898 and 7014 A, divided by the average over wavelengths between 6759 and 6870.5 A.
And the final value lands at 0.66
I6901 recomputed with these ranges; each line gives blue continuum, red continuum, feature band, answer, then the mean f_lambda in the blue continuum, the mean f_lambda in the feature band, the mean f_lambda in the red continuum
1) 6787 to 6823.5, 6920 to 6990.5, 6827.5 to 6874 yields -0.02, 19.4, 19.7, 19.2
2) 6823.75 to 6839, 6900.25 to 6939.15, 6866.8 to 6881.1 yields 0.02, 20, 19.3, 19.3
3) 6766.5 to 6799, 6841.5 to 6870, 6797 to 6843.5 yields 0.38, 37.5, 19.6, 19.5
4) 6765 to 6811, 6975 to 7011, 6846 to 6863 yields 0.40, 32.2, 19.3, 19.1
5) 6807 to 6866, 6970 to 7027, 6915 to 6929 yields 0.02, 19.6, 18.9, 18.9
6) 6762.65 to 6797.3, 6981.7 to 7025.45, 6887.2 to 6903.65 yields 0.38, 36.5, 19.2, 18.7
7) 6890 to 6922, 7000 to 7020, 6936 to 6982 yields -0.02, 19.3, 19.2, 18.4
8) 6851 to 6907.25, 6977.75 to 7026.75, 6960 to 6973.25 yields 0.01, 19.3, 18.8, 18.9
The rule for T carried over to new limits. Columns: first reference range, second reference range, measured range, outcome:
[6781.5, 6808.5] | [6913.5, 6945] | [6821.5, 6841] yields -0.028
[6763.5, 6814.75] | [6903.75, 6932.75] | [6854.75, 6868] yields 0.248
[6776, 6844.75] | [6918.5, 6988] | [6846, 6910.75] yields 0.003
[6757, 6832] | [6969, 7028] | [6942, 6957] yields 0.230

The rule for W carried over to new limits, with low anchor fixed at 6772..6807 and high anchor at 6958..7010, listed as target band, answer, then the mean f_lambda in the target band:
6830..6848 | 6.44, 19.5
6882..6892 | 2.78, 19.2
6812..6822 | 3.88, 19.7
